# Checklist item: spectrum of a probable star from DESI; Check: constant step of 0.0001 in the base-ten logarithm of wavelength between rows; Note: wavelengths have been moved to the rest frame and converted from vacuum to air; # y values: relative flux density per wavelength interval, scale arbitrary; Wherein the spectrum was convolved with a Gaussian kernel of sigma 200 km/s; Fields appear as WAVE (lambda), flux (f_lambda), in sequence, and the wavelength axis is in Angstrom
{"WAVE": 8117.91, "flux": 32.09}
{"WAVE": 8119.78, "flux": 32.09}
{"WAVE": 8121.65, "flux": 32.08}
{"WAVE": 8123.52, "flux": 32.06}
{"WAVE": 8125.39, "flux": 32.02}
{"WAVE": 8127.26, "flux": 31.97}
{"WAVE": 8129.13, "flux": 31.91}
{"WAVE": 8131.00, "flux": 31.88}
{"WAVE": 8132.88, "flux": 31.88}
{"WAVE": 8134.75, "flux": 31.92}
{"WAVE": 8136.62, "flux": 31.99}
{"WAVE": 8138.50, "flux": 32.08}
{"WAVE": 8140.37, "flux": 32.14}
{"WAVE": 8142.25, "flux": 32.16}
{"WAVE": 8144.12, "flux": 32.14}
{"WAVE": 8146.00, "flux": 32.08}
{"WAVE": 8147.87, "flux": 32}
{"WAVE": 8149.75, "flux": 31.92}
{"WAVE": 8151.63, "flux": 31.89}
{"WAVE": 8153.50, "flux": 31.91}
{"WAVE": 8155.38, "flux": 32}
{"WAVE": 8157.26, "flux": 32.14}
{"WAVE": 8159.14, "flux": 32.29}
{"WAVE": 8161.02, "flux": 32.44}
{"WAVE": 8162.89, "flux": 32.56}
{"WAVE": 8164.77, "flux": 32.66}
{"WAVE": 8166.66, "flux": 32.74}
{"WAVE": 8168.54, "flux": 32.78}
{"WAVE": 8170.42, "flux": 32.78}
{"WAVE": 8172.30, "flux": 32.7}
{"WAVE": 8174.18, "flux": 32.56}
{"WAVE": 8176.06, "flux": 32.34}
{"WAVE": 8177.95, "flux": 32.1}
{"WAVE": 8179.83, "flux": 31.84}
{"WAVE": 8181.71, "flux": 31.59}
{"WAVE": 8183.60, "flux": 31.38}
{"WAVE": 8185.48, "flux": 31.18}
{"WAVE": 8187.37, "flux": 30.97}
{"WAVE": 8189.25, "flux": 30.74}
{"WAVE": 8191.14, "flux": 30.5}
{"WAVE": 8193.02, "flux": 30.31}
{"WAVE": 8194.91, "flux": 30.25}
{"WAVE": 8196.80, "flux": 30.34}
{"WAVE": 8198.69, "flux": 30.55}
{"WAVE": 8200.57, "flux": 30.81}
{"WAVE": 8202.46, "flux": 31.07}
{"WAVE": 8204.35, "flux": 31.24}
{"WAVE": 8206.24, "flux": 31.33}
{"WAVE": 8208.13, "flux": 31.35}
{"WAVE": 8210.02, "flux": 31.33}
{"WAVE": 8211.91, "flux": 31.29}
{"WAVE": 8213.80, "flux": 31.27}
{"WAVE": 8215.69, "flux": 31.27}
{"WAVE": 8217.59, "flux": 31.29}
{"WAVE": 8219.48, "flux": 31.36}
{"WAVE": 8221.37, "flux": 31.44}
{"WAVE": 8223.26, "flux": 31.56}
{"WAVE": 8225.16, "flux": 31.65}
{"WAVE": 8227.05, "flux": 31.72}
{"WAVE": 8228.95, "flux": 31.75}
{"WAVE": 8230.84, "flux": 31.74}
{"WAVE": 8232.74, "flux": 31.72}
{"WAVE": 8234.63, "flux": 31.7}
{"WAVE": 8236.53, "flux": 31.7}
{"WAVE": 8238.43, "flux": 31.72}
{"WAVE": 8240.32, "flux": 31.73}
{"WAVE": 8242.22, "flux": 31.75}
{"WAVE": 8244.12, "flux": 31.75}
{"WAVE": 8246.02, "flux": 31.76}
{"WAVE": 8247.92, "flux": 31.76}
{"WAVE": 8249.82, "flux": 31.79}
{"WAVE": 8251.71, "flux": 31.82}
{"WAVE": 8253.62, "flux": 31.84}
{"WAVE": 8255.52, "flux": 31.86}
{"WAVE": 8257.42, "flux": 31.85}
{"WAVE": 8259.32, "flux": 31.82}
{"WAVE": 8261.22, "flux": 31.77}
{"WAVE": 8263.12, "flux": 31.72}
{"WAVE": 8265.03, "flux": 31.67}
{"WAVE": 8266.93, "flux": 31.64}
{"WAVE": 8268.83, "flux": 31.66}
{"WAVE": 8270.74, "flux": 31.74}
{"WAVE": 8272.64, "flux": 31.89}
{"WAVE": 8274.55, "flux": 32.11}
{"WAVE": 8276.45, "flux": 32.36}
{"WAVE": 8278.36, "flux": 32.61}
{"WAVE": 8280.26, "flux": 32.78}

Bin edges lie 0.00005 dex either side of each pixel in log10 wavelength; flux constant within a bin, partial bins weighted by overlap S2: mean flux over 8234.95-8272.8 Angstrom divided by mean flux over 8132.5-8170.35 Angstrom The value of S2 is 0.99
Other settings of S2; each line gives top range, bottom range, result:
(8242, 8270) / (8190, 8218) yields 1.03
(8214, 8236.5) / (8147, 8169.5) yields 0.98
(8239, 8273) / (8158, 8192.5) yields 0.99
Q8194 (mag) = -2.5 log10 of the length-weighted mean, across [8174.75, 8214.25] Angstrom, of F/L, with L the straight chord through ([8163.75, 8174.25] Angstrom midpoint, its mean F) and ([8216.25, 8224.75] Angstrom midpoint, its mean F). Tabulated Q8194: 0.03 mag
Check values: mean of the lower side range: 32.7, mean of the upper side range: 31.4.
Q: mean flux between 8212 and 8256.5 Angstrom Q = 31.6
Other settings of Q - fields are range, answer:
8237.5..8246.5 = 31.7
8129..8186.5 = 32.1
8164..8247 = 31.5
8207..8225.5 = 31.4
